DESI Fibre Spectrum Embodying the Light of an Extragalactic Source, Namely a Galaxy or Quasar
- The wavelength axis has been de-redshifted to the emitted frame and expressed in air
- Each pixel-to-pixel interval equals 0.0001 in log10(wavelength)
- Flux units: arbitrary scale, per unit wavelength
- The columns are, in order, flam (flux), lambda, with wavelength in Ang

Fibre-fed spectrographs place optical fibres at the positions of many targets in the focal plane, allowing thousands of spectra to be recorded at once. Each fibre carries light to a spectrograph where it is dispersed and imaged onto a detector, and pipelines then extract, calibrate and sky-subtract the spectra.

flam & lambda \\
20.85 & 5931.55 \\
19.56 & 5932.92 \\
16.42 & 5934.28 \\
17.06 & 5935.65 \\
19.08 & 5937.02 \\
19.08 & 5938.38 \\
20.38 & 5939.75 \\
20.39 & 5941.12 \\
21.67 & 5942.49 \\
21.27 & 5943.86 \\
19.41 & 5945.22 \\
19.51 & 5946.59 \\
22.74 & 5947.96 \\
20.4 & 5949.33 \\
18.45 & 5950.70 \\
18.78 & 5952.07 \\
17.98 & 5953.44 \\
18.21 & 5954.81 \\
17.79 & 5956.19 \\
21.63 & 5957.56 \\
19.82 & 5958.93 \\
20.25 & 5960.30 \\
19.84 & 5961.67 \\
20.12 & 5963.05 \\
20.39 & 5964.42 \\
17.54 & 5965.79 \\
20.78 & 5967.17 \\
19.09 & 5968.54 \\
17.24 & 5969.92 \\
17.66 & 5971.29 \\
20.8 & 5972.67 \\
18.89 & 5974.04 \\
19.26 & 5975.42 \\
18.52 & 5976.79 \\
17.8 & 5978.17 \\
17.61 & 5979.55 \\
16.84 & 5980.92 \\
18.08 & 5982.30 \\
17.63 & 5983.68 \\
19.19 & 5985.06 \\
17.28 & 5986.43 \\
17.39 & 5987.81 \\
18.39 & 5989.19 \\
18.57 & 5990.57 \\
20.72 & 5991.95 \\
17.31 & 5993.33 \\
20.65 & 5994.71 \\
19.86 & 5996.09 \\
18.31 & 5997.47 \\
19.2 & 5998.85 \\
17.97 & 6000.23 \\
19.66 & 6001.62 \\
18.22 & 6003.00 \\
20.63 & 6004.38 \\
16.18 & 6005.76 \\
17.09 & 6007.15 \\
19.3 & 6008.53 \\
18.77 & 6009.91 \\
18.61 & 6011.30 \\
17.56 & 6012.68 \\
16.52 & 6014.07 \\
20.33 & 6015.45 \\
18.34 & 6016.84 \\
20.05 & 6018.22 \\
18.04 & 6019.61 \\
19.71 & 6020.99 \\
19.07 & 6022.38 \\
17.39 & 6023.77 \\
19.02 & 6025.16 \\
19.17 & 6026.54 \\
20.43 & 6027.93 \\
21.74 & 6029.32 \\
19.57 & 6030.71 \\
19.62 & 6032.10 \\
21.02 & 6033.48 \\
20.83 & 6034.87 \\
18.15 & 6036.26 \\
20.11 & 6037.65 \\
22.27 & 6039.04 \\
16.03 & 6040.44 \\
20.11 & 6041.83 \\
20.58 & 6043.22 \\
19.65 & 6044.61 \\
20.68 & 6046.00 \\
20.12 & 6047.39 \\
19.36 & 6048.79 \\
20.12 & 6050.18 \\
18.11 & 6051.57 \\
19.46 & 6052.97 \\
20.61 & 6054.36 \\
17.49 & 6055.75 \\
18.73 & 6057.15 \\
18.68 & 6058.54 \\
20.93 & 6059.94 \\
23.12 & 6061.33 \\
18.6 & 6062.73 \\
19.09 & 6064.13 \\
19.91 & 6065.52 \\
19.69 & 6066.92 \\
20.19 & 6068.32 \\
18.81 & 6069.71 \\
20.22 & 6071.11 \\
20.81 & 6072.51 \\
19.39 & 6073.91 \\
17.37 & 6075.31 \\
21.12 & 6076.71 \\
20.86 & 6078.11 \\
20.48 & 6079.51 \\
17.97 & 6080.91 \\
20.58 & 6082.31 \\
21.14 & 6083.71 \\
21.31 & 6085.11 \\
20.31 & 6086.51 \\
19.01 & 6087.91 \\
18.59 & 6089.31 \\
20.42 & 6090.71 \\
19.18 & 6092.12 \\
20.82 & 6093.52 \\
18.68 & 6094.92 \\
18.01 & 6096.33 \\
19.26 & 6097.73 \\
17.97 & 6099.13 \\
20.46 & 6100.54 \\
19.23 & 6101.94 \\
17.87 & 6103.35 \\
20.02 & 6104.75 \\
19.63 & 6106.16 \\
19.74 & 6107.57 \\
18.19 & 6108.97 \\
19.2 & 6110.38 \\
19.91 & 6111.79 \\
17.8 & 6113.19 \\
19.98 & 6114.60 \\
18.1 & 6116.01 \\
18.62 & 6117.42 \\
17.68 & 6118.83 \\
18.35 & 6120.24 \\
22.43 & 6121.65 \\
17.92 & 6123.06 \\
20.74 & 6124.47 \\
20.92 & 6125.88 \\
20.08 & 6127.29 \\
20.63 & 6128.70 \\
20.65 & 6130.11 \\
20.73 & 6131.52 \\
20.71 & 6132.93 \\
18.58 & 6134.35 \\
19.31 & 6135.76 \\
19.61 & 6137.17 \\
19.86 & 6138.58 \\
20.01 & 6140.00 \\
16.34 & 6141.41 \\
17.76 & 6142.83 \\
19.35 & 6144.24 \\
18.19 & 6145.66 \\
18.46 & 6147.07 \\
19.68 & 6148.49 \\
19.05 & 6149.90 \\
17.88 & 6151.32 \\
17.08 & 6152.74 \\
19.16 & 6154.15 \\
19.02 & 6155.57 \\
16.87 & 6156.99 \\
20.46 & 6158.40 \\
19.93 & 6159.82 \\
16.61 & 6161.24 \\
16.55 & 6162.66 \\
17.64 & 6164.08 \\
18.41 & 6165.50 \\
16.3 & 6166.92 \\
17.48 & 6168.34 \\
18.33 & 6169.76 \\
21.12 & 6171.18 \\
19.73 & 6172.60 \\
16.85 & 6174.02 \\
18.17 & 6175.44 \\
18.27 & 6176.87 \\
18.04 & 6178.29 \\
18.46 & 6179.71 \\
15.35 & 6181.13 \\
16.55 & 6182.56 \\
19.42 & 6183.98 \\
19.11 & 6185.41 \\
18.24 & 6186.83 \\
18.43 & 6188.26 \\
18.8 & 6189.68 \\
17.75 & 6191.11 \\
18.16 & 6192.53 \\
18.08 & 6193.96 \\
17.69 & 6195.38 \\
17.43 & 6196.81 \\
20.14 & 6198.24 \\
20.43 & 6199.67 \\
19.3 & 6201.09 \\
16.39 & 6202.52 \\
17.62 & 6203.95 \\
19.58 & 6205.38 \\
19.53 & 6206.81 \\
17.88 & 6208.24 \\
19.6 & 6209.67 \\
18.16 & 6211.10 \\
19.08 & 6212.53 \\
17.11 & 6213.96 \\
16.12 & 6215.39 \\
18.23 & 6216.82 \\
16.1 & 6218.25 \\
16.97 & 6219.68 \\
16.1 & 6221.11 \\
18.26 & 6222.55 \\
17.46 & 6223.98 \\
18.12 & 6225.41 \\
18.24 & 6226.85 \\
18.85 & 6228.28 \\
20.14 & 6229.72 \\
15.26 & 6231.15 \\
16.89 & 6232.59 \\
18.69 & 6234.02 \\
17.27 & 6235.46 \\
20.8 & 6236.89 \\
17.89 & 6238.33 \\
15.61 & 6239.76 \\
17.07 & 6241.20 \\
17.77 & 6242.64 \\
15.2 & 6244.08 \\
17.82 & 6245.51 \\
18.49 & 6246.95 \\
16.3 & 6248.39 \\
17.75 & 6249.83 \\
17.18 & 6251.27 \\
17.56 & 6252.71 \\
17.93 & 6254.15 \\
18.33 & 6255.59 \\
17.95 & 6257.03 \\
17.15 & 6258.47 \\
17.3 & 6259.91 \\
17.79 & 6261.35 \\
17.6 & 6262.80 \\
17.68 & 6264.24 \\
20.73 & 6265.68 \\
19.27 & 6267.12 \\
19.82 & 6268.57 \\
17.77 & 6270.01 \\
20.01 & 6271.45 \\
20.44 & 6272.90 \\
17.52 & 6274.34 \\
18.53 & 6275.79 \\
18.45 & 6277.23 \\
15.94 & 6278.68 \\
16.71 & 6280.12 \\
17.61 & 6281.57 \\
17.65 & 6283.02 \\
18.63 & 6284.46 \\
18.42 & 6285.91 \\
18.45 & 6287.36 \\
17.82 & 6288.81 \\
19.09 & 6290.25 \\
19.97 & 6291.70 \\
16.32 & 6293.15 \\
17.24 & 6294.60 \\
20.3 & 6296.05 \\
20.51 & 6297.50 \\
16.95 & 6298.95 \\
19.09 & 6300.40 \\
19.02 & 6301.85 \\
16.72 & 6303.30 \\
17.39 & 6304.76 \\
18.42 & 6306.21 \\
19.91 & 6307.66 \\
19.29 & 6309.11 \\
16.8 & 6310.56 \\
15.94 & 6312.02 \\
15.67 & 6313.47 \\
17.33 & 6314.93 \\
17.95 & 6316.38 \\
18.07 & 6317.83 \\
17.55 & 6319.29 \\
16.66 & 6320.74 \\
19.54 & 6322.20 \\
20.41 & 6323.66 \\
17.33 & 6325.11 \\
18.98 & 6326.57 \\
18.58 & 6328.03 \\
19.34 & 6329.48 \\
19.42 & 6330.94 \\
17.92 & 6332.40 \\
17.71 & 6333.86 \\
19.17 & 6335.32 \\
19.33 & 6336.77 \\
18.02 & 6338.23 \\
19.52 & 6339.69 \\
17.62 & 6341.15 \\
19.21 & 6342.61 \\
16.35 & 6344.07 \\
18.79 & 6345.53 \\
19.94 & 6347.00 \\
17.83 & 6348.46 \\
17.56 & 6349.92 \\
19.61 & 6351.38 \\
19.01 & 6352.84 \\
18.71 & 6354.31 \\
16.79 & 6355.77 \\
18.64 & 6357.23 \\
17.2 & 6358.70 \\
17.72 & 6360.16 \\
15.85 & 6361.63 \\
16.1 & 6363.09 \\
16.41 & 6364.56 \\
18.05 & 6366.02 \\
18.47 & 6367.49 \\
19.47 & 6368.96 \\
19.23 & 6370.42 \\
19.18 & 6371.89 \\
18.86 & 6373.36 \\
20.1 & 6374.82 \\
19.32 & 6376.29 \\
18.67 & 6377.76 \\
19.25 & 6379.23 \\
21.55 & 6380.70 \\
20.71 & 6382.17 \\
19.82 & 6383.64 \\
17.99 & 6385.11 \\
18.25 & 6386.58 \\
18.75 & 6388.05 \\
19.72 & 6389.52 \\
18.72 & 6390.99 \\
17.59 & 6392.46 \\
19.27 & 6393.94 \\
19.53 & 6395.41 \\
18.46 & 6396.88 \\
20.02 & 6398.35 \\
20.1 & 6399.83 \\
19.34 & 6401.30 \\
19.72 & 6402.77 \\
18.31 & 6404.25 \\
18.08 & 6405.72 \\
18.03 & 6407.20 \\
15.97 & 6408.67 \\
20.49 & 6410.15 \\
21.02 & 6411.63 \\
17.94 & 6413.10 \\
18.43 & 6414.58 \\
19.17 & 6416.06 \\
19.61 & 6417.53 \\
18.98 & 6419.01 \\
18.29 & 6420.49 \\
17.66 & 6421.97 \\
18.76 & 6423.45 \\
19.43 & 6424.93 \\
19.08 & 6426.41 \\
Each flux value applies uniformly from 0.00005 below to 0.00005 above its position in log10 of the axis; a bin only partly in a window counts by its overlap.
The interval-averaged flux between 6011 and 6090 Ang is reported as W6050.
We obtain 19.6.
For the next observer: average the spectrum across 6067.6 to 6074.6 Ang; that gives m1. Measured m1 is 19.9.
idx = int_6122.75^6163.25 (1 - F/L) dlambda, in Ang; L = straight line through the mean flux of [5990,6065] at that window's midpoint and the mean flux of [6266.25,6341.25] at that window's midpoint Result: -0.4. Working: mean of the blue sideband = 19.3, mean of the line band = 19.1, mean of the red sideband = 18.3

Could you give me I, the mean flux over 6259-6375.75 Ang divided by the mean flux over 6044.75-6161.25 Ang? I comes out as 0.94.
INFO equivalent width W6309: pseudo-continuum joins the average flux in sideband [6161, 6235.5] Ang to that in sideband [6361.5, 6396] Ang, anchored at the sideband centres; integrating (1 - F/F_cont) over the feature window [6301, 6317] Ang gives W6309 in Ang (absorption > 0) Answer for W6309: 0.7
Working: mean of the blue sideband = 18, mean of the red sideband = 18.8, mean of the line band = 17.7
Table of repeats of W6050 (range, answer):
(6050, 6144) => 19.5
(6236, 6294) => 18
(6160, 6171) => 17.6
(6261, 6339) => 18.3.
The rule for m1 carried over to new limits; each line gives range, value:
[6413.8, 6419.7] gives 19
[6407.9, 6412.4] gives 19.2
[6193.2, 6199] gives 18.3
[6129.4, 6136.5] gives 20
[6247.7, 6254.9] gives 17.3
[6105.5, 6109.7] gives 19.2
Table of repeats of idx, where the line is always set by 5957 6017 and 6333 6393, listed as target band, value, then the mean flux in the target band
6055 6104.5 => -2.4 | 19.6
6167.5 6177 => 0.1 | 18.5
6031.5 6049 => -1.1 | 19.9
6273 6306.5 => 0.8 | 18.2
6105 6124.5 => -0.5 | 19.1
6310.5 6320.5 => 0.8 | 17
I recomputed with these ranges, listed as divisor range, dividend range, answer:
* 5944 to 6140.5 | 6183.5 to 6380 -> 0.94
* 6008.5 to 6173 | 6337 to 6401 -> 0.97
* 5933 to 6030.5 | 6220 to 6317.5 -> 0.95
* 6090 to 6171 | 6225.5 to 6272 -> 0.94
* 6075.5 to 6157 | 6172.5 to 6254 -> 0.93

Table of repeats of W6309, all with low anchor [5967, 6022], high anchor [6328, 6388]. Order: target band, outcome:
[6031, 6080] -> -3.15 Ang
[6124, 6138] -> -1.21 Ang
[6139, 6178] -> 0.52 Ang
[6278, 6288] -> 0.51 Ang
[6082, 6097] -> -0.99 Ang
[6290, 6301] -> -0.05 Ang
